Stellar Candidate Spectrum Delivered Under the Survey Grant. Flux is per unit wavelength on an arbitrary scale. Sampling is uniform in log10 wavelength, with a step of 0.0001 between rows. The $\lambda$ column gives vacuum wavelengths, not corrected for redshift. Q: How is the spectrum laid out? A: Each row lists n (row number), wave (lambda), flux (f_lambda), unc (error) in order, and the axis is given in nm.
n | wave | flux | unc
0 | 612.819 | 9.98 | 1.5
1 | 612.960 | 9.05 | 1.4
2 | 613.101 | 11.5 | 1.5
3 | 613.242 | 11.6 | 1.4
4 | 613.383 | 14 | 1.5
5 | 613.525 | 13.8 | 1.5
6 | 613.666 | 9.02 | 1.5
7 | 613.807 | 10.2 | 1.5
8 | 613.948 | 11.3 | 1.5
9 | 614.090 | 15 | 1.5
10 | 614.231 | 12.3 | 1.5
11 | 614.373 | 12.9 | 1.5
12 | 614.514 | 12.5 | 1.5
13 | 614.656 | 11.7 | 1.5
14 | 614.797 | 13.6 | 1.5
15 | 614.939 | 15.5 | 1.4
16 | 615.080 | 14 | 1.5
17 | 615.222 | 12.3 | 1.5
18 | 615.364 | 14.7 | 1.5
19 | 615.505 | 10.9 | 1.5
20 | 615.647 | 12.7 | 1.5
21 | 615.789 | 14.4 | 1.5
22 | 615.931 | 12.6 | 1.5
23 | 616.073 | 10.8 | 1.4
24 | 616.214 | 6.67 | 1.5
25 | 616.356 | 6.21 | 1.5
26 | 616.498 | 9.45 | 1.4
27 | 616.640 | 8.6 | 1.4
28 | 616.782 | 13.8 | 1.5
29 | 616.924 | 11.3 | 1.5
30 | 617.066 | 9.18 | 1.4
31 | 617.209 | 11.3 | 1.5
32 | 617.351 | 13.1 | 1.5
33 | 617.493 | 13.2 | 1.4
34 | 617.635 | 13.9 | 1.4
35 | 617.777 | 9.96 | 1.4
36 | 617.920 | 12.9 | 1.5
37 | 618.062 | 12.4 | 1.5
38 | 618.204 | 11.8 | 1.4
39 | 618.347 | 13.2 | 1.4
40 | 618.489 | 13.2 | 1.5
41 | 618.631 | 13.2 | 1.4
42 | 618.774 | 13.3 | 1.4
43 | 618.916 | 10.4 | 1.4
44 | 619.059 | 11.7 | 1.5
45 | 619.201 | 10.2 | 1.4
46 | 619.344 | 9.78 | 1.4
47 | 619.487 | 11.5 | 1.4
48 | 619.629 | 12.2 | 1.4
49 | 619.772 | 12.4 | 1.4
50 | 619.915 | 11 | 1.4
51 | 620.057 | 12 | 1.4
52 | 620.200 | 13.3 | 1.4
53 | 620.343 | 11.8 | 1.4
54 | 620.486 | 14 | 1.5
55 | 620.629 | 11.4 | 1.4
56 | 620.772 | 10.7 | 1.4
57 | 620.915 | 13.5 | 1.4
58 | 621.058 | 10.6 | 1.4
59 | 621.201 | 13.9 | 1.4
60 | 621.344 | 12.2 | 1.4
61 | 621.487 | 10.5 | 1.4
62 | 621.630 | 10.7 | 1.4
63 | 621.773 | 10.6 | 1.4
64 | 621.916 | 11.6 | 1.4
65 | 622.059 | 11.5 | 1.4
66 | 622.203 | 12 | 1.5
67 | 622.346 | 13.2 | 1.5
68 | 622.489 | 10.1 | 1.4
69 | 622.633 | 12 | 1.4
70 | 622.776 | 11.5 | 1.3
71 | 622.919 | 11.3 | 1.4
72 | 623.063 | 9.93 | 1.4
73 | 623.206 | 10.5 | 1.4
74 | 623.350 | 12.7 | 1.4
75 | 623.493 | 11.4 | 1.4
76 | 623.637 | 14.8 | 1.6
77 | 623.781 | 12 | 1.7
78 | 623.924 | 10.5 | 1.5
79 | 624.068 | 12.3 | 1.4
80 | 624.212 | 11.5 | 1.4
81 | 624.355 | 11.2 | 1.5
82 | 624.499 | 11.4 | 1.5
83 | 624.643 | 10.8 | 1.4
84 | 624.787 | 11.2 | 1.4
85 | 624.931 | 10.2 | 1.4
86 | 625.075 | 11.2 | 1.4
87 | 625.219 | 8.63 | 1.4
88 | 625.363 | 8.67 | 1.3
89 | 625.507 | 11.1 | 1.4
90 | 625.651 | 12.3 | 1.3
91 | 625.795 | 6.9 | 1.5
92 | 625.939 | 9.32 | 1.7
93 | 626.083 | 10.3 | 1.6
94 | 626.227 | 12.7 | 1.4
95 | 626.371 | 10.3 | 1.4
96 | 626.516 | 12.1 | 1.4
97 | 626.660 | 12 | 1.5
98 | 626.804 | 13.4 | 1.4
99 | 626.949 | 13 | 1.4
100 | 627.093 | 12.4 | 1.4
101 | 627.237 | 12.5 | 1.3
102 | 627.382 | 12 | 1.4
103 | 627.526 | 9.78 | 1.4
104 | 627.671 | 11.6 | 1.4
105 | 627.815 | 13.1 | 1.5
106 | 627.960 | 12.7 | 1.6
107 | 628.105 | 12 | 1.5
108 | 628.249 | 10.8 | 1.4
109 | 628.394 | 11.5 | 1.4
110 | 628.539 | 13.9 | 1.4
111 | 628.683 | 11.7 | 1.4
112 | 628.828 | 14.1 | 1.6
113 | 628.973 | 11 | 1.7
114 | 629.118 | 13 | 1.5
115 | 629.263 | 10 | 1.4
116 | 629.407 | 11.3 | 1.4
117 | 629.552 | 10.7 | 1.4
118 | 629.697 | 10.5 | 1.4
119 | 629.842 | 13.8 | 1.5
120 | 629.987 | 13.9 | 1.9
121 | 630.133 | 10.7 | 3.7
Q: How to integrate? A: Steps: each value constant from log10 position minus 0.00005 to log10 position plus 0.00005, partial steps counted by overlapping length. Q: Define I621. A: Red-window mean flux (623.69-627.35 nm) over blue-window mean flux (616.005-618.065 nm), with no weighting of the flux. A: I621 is 1.03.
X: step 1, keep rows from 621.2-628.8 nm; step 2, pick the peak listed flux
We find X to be 14.8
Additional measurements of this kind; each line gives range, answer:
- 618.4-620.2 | 13.3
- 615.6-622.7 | 14.4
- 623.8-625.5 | 12.3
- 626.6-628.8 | 13.9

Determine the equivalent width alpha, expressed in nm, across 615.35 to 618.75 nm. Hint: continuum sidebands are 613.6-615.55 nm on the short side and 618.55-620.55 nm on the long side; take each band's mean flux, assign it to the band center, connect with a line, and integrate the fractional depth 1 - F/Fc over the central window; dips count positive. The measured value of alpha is 0.176 nm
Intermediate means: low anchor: 12.6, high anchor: 11.9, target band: 11.6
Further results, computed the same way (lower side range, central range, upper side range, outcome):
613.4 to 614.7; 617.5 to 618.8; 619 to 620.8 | -0.09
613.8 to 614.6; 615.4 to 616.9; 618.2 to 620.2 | 0.19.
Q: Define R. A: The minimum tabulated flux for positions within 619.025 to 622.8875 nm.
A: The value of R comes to 9.78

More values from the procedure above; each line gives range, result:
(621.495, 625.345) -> 8.63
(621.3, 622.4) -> 10.5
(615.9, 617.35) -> 6.21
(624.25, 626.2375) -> 6.9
